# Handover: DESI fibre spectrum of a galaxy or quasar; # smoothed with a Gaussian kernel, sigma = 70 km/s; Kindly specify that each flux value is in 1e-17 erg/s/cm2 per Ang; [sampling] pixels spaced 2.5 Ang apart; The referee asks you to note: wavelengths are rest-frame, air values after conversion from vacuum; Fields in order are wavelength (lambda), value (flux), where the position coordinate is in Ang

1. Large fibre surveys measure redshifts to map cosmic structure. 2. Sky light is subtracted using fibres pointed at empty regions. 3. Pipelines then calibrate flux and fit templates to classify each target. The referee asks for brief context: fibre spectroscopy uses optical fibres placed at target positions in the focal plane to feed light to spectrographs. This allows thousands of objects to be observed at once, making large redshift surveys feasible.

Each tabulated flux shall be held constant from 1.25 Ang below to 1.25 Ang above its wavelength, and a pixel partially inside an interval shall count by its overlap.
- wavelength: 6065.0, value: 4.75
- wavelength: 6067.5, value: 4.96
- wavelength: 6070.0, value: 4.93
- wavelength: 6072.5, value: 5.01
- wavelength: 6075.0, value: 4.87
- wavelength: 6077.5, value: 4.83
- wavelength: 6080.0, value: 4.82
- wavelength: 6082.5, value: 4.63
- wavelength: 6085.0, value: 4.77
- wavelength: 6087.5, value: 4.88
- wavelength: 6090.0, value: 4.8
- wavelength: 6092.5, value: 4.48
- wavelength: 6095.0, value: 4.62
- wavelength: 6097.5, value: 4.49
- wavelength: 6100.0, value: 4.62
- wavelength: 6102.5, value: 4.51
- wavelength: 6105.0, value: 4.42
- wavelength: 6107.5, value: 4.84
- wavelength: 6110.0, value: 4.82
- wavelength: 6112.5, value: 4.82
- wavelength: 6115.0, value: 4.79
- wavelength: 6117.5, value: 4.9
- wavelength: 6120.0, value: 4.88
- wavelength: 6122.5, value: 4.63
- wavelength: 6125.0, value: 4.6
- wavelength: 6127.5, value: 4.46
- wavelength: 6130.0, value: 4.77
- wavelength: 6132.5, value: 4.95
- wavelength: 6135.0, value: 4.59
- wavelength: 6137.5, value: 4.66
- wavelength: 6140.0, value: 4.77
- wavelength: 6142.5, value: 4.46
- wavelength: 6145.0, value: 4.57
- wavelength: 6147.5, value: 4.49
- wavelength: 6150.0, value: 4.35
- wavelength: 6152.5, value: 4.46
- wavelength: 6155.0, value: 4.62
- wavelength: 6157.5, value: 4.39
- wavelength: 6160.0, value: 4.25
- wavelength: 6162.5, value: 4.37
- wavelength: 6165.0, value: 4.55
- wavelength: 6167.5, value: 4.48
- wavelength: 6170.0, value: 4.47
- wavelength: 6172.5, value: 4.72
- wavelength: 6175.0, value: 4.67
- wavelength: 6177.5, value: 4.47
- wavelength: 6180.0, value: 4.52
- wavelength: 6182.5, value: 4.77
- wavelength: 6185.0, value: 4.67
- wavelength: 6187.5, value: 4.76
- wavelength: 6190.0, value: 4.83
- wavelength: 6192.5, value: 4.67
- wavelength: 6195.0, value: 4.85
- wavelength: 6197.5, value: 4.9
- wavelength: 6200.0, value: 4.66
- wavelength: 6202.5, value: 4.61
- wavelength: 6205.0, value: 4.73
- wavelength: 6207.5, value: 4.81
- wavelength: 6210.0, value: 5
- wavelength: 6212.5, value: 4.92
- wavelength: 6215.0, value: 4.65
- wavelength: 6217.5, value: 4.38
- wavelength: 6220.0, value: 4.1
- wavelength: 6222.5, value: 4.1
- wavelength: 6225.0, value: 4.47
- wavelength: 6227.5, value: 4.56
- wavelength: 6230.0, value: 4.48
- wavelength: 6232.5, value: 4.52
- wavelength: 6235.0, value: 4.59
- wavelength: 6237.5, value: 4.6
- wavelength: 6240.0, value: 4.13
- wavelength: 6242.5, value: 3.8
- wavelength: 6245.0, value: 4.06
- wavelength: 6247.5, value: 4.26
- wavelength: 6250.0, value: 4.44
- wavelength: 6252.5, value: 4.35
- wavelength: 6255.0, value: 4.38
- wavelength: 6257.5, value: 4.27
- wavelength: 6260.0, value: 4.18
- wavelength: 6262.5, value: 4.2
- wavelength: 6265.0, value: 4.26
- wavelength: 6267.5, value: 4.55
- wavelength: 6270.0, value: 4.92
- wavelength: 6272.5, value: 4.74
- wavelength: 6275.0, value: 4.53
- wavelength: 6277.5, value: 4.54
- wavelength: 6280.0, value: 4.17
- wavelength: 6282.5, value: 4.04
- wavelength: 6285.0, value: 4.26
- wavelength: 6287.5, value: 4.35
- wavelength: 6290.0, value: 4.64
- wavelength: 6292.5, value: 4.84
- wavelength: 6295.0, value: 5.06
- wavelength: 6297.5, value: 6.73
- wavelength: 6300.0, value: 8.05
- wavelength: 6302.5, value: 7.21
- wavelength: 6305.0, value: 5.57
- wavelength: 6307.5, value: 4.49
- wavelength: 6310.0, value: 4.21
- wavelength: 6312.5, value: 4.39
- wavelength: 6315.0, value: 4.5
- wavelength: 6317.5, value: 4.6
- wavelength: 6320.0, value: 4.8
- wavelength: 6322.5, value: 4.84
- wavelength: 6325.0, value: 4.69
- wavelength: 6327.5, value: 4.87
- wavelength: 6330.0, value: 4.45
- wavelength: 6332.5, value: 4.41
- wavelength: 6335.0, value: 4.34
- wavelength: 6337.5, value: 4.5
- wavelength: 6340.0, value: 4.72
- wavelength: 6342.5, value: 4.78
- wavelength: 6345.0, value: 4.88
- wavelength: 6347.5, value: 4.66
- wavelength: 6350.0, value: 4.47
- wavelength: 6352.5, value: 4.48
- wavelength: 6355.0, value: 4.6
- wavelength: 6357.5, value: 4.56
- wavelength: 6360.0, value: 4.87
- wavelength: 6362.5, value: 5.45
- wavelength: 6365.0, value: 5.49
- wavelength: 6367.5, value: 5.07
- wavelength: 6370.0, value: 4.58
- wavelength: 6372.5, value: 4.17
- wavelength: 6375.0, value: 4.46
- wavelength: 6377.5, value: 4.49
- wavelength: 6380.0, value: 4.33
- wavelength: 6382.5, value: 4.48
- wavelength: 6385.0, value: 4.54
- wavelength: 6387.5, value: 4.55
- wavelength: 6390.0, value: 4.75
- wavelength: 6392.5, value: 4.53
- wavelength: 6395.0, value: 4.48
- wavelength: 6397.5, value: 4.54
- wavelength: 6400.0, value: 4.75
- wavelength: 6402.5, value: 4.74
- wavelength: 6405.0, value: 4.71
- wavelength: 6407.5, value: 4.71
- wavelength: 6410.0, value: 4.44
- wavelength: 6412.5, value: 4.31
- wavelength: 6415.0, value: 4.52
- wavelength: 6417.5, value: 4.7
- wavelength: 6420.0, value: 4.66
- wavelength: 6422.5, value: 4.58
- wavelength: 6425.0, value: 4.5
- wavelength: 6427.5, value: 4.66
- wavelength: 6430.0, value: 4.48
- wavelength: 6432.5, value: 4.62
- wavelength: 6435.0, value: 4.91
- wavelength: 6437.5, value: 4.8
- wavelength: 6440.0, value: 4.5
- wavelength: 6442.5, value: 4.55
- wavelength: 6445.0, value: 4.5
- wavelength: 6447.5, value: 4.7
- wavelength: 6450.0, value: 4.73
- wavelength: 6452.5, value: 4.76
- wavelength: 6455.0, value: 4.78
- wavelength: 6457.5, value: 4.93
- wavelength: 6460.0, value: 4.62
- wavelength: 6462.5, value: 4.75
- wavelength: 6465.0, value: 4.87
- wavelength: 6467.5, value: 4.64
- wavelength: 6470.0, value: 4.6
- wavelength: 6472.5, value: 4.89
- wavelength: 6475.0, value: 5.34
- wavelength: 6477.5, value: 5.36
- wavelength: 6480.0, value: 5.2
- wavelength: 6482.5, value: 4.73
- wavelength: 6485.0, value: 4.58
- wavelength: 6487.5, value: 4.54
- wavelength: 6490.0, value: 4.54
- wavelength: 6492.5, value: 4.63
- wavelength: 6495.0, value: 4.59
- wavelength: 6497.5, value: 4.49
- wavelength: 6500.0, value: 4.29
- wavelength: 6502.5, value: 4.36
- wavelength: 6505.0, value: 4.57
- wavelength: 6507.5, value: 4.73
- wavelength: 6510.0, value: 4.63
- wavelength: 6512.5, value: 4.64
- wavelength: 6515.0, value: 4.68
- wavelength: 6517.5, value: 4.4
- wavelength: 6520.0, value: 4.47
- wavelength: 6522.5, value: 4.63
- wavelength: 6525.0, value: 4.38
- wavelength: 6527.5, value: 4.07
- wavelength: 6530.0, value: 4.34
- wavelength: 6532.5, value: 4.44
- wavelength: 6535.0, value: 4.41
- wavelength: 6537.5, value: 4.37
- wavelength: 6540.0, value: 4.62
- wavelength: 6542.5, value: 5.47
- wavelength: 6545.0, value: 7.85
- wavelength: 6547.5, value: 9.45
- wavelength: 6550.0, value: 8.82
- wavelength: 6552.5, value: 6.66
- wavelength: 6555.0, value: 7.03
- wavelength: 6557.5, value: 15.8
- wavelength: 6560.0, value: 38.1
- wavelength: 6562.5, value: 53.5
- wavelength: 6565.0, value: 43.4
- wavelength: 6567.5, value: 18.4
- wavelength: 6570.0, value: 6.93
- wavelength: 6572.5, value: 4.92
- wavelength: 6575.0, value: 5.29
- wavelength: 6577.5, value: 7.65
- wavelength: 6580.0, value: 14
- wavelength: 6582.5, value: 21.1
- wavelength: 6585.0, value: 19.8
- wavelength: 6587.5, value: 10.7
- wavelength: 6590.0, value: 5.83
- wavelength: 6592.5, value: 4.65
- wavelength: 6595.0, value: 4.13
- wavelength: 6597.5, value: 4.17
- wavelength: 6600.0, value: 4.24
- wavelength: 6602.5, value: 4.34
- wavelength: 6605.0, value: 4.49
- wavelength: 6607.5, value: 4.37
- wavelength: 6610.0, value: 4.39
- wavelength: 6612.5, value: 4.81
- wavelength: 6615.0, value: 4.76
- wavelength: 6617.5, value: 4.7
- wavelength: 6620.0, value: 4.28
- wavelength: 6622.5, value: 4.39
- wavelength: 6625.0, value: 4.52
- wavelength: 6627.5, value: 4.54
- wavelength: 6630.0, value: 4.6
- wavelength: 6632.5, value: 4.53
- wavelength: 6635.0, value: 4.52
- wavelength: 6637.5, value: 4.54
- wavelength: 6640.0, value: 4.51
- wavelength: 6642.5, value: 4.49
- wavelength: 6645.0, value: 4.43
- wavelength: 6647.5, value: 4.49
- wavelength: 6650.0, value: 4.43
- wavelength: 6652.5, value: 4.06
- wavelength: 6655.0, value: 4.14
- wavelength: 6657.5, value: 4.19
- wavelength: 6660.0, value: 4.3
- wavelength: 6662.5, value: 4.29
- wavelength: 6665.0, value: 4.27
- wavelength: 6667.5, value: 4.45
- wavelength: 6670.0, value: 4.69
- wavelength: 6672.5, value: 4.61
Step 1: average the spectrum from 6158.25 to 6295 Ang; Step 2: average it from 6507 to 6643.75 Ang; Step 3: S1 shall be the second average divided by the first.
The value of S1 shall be 1.89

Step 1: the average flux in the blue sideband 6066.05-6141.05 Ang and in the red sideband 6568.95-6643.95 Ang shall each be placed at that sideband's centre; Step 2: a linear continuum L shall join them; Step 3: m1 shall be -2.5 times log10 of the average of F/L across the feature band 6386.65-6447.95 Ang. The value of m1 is 0.24 mag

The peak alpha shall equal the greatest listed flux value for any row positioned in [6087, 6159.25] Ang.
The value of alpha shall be 4.95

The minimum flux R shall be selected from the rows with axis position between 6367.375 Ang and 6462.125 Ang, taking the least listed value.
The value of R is 4.17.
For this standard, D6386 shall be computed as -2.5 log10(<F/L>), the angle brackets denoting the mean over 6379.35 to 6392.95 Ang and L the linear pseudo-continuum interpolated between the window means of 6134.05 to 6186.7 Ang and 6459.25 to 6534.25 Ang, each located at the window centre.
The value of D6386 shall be 0.015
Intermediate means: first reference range 4.54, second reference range 4.63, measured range 4.54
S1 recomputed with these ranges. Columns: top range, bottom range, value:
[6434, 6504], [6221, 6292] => 1.08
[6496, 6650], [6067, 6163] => 1.73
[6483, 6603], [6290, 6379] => 1.85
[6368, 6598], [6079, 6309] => 1.50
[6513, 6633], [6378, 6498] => 1.94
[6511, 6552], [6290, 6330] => 1.02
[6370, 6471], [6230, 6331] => 0.98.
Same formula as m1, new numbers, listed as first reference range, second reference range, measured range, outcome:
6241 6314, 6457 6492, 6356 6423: 0.03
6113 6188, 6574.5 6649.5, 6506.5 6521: 0.27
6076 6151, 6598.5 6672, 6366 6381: 0.01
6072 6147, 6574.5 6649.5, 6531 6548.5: 0.05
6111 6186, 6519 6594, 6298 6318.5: 0.34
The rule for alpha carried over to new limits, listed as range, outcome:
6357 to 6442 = 5.49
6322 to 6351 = 4.88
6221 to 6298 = 6.73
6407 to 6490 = 5.36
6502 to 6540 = 4.73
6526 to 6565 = 53.5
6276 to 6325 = 8.05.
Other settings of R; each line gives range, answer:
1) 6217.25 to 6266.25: 3.8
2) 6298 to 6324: 4.21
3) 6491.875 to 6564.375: 4.07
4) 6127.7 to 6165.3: 4.25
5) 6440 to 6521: 4.29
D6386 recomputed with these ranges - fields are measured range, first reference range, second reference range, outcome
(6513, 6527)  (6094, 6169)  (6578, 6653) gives 0.28 mag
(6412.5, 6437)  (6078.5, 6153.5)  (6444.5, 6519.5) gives 0.02 mag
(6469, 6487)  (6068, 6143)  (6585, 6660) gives -0.01 mag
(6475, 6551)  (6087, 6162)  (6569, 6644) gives 0.20 mag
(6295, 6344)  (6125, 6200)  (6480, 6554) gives -0.06 mag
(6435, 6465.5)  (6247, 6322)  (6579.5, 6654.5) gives 0.15 mag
